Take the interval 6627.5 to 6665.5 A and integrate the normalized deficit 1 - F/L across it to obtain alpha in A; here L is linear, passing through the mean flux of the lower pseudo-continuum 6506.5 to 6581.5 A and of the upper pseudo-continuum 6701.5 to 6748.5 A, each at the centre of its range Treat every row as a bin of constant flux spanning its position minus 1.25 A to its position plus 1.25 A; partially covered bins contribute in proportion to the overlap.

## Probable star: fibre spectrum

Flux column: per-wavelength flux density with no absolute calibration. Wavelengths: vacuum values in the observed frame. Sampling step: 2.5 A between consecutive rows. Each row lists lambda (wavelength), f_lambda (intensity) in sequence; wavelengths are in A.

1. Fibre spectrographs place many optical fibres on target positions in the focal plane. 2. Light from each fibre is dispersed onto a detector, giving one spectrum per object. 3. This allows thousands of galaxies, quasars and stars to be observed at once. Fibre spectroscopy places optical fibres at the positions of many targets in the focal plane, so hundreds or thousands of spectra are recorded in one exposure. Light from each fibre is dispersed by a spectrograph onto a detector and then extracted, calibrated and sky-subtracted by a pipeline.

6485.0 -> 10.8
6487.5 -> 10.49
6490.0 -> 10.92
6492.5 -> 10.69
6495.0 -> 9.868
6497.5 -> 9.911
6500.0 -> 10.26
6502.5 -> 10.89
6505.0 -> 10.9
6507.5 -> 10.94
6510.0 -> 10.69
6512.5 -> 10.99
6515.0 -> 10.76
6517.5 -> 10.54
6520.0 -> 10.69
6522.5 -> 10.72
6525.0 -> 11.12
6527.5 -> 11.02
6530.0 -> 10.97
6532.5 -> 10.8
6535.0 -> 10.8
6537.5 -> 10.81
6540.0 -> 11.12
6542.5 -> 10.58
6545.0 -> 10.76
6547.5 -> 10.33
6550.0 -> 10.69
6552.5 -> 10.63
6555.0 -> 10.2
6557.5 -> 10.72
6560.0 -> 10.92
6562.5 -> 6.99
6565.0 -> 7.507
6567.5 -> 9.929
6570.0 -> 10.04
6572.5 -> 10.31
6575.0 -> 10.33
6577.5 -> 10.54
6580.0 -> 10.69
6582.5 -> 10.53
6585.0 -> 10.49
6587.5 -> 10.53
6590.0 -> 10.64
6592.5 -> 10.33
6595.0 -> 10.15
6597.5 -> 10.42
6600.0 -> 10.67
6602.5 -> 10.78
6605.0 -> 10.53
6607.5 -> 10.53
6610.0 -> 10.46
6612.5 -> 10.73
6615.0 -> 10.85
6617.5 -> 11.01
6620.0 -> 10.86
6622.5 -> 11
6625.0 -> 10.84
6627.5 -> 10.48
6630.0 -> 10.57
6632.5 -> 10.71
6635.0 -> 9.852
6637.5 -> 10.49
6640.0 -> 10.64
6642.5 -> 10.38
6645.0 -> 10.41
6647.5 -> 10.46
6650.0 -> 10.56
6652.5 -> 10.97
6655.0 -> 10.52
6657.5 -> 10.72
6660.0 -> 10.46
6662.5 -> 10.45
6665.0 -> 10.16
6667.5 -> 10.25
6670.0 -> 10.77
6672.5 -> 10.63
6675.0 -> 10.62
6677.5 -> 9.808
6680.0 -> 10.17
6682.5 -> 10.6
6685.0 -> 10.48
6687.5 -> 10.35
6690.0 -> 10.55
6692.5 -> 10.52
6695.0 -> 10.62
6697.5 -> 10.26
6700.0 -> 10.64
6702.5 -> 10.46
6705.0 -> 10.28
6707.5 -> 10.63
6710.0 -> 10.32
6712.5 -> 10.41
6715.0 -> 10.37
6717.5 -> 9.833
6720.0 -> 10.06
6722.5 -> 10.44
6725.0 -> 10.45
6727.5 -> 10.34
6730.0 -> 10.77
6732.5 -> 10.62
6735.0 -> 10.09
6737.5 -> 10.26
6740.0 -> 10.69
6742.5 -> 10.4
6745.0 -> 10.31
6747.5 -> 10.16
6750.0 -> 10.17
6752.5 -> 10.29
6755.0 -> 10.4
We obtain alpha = -0.4 A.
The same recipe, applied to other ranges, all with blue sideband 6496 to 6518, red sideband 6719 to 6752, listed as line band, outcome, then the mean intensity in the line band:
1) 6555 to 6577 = 1.9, 9.66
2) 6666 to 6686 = 0.1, 10.4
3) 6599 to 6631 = -0.6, 10.7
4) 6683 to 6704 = -0.1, 10.5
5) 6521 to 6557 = -0.5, 10.8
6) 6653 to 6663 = -0.1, 10.6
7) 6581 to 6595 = 0.1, 10.5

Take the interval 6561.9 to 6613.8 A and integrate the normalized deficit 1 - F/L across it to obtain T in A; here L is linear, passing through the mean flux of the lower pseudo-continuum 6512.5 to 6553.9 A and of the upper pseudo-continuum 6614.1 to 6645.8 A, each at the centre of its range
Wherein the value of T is 2.4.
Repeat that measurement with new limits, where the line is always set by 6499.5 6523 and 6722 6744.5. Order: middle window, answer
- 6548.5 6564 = 1.0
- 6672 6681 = 0.2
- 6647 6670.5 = 0.1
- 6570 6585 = 0.3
